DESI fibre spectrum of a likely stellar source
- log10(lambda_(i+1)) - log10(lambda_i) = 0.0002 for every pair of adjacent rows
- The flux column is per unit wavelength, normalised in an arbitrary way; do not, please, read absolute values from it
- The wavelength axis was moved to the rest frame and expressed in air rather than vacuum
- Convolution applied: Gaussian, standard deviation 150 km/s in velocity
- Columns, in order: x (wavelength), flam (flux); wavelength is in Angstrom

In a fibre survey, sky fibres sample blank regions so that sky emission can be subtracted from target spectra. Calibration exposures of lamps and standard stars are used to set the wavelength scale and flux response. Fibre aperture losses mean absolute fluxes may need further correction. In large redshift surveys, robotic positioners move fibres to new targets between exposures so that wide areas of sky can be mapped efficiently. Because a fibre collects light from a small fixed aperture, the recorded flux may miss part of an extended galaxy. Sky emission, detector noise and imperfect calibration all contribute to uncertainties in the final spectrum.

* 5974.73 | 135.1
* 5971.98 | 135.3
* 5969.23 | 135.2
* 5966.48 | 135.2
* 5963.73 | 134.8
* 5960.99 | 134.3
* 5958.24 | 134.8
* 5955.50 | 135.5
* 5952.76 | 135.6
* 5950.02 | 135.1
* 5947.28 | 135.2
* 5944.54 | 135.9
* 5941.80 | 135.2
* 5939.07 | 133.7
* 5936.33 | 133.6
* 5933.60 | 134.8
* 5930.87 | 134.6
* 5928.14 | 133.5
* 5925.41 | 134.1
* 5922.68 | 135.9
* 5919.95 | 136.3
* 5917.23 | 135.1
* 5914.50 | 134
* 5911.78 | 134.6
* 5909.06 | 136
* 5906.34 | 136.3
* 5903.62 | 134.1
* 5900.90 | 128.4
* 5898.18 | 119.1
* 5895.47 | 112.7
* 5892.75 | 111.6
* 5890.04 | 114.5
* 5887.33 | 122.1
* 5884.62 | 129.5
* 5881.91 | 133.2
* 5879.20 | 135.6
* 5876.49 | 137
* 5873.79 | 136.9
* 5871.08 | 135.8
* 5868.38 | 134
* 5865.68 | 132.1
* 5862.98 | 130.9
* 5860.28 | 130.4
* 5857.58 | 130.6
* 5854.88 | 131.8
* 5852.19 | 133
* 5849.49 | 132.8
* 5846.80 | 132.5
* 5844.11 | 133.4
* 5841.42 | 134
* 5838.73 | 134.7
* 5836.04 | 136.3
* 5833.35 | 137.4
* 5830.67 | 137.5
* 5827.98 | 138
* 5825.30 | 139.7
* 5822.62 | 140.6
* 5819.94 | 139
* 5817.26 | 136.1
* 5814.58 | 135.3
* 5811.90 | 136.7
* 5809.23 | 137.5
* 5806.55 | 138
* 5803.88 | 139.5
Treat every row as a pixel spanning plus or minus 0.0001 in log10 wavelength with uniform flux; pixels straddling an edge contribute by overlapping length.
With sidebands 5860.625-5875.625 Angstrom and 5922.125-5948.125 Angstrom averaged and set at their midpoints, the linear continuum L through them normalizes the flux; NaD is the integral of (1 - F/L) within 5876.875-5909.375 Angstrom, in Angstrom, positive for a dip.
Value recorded 1.9 Angstrom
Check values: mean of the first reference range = 134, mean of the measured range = 126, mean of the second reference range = 135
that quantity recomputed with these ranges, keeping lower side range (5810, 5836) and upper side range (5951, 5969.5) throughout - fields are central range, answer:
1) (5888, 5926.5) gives 2.1 Angstrom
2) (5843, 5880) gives 1.0 Angstrom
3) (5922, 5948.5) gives 0.2 Angstrom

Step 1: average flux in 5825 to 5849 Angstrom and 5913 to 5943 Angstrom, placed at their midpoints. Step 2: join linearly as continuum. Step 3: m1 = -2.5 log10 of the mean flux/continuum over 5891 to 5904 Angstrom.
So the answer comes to 0.128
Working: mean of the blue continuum 136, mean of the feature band 120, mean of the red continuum 135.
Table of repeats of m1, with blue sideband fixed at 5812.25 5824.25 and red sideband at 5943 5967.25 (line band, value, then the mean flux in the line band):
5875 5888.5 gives 0.04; 132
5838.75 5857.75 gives 0.03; 133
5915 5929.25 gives 0.01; 135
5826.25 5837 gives 0.00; 137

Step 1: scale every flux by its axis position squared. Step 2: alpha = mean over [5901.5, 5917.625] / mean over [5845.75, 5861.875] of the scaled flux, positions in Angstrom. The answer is 1.0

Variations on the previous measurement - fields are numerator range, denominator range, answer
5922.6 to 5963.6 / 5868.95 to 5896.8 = 1.08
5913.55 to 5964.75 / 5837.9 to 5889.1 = 1.04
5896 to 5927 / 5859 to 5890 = 1.02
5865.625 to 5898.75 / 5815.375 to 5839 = 0.94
